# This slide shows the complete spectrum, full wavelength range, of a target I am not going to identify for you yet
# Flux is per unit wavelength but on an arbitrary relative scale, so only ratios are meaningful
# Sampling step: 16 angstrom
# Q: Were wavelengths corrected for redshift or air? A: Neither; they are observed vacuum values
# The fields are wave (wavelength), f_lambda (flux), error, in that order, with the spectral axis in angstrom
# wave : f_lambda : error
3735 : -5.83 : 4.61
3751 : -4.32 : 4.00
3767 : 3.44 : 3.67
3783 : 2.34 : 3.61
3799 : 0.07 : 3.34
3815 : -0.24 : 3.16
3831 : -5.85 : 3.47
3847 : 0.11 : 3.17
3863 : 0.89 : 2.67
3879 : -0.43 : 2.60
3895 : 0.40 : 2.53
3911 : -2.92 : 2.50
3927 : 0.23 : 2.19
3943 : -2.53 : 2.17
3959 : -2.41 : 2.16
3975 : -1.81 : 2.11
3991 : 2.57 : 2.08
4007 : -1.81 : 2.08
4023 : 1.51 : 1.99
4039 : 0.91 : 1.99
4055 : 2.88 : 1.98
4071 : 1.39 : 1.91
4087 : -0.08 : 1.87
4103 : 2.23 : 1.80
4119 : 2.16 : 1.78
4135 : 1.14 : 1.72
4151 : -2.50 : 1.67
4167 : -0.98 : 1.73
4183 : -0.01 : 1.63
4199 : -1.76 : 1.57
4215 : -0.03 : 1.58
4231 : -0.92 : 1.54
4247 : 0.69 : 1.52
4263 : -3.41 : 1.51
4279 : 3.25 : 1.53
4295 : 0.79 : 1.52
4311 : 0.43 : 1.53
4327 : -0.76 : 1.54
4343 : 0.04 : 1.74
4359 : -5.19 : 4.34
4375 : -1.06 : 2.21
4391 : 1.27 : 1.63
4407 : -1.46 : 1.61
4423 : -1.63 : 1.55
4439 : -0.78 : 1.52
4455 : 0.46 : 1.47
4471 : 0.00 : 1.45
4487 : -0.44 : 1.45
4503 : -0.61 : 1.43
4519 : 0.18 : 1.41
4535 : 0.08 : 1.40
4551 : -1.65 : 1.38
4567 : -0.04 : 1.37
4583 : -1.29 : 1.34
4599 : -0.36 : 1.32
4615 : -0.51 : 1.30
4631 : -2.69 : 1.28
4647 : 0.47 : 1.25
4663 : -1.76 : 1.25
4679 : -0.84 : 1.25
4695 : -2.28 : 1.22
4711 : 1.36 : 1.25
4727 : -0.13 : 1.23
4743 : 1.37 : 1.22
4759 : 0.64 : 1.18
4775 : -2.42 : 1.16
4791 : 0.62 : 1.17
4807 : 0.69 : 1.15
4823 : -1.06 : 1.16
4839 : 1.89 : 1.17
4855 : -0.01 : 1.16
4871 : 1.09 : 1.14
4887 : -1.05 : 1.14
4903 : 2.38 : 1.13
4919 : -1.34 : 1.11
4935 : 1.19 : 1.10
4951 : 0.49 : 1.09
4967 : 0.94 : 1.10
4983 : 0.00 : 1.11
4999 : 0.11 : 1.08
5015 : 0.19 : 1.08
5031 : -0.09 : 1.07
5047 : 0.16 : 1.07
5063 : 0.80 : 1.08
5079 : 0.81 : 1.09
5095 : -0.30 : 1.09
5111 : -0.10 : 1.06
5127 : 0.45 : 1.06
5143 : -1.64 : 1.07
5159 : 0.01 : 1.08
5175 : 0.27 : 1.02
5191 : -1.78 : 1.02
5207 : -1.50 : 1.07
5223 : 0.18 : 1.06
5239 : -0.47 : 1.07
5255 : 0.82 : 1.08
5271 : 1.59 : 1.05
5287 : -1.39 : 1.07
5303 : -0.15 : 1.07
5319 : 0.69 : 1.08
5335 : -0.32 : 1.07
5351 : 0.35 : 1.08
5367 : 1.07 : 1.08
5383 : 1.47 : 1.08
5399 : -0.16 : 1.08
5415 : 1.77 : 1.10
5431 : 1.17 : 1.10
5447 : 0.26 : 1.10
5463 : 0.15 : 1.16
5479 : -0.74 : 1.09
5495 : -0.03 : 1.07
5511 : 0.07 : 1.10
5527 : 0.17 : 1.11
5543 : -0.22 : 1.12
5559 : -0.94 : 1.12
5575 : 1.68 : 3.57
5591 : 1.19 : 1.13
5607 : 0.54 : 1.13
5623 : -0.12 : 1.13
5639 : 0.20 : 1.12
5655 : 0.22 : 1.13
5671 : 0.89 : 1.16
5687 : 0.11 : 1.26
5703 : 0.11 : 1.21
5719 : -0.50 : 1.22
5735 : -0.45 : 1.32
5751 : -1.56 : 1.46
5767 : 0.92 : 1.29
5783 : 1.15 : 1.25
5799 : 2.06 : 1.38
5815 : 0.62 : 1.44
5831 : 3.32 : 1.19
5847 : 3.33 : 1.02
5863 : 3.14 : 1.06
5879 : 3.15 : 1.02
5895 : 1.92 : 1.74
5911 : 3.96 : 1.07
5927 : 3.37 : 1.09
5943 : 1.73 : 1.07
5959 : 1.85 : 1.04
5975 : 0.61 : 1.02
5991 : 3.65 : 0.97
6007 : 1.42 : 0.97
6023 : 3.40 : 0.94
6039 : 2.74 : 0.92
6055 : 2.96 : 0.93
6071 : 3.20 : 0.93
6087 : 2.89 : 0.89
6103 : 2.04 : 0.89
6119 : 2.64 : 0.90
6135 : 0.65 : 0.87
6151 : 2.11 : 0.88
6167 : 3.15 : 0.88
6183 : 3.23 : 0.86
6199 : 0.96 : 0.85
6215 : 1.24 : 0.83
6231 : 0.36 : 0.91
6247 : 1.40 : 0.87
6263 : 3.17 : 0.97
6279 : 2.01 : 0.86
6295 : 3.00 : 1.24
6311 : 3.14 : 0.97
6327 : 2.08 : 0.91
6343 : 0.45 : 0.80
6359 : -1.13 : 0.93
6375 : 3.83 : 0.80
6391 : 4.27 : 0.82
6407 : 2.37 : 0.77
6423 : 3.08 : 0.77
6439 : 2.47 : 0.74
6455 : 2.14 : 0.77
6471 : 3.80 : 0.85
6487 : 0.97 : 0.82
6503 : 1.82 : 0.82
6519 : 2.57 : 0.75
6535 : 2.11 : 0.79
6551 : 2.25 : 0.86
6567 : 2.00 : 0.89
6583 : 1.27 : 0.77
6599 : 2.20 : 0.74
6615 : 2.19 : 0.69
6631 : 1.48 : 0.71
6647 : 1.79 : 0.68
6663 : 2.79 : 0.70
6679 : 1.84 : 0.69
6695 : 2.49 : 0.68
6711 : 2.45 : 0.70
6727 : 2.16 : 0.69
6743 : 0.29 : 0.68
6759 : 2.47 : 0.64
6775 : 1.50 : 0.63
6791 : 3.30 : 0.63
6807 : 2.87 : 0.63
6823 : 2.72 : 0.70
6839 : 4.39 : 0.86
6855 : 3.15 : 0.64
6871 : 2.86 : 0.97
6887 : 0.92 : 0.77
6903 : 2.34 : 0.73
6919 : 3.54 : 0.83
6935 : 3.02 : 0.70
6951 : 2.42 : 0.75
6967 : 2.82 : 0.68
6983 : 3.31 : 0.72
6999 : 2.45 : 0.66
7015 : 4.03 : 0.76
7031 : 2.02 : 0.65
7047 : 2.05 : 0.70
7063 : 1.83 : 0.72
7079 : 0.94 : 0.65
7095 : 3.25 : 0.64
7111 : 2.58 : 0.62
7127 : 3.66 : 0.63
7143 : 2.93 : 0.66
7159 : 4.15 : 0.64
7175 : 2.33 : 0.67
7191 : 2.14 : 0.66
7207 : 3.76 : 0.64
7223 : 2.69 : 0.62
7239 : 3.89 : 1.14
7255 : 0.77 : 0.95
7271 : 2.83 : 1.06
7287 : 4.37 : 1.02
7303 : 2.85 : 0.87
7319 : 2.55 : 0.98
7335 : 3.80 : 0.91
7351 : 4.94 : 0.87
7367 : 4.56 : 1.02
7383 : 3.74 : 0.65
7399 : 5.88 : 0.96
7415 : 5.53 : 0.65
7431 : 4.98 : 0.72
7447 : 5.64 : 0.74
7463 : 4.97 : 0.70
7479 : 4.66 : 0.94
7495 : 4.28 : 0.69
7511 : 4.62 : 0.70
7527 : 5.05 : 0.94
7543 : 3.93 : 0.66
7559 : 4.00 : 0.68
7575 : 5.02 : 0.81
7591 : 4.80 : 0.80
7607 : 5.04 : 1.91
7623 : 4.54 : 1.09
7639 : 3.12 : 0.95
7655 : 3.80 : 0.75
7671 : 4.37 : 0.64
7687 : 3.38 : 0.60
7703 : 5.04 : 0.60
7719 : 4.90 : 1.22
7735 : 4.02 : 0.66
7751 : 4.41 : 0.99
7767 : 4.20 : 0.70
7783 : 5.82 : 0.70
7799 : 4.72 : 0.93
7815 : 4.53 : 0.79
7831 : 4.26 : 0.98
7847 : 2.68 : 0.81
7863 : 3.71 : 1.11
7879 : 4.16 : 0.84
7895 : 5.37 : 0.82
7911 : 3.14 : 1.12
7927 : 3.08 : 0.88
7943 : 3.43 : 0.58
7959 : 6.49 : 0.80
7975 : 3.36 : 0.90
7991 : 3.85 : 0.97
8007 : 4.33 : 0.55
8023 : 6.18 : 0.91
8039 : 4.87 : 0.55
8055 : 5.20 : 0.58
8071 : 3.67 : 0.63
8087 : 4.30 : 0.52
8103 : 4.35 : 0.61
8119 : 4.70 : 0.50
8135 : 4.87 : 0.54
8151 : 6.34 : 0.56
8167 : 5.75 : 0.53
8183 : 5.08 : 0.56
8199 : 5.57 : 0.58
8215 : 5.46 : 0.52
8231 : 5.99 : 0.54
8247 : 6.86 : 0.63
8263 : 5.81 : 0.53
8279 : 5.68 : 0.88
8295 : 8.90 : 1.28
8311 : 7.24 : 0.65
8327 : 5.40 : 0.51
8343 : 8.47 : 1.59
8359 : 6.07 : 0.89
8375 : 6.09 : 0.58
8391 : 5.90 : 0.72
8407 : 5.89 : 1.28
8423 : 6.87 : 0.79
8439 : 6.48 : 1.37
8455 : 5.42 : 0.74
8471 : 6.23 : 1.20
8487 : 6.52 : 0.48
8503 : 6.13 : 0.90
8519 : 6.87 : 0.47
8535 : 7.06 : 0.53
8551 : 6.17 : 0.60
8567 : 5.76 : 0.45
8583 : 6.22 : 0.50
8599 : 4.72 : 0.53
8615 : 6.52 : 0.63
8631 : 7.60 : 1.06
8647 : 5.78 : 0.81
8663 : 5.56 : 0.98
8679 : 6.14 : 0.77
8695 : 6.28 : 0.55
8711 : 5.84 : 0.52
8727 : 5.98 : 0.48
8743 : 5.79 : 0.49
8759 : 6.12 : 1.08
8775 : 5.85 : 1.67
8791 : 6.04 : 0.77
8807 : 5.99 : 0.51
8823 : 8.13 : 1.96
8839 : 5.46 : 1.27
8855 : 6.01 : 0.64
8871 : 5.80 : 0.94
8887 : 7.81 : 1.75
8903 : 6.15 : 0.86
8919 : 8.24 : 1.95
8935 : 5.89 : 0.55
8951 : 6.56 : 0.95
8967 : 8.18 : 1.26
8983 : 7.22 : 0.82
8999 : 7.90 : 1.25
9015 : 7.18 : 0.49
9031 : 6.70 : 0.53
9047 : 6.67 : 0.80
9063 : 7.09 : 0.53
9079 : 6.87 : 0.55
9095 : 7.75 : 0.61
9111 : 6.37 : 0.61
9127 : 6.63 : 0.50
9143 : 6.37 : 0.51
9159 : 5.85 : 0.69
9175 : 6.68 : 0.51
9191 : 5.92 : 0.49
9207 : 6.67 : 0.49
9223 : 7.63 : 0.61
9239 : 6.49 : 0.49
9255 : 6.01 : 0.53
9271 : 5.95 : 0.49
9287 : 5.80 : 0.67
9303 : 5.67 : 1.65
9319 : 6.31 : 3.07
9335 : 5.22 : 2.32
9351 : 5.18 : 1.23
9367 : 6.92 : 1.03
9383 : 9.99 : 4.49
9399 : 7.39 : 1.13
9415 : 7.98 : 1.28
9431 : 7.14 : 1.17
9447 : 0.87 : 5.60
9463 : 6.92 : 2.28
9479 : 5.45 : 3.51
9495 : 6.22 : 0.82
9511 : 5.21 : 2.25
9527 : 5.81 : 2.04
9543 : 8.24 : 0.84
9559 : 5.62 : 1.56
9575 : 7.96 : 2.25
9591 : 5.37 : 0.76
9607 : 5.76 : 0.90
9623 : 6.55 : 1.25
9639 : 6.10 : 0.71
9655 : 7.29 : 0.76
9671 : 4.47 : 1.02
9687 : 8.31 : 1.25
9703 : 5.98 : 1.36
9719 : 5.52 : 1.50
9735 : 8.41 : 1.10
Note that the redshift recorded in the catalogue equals 0.84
